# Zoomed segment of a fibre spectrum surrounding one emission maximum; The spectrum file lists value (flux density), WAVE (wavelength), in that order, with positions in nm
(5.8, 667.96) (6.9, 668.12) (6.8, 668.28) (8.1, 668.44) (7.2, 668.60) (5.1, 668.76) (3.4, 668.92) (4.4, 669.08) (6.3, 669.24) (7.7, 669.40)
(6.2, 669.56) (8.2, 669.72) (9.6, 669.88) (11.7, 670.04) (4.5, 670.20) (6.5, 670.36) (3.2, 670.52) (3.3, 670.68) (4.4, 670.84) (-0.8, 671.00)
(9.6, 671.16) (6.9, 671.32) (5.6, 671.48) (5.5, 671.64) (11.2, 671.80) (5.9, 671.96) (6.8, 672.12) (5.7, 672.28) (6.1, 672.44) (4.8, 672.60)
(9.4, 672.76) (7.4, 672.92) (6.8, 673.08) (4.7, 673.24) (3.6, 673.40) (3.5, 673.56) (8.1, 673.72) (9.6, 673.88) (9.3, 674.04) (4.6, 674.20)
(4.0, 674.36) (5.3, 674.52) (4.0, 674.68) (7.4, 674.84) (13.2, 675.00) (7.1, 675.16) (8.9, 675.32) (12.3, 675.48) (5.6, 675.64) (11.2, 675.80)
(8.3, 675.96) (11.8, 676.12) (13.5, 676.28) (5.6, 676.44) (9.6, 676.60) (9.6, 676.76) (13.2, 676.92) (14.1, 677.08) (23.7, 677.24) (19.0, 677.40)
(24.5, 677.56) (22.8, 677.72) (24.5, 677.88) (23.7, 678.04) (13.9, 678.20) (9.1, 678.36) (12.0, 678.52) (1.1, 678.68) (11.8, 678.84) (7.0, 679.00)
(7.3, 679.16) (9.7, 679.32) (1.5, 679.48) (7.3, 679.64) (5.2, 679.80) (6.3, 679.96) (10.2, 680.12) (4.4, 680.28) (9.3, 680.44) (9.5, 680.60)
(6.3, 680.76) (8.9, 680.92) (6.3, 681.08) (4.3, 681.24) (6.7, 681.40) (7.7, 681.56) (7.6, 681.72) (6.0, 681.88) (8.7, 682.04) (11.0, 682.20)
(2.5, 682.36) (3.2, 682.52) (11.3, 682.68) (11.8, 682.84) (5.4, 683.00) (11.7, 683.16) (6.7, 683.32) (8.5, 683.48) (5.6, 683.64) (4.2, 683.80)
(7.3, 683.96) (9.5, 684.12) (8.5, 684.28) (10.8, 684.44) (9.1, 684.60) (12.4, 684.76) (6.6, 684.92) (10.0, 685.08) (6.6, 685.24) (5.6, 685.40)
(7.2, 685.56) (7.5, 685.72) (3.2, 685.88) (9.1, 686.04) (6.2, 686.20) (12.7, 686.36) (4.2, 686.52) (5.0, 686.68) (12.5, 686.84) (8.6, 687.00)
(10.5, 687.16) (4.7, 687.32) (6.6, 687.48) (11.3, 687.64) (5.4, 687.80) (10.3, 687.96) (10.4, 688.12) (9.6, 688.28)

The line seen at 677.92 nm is [O II] 3727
